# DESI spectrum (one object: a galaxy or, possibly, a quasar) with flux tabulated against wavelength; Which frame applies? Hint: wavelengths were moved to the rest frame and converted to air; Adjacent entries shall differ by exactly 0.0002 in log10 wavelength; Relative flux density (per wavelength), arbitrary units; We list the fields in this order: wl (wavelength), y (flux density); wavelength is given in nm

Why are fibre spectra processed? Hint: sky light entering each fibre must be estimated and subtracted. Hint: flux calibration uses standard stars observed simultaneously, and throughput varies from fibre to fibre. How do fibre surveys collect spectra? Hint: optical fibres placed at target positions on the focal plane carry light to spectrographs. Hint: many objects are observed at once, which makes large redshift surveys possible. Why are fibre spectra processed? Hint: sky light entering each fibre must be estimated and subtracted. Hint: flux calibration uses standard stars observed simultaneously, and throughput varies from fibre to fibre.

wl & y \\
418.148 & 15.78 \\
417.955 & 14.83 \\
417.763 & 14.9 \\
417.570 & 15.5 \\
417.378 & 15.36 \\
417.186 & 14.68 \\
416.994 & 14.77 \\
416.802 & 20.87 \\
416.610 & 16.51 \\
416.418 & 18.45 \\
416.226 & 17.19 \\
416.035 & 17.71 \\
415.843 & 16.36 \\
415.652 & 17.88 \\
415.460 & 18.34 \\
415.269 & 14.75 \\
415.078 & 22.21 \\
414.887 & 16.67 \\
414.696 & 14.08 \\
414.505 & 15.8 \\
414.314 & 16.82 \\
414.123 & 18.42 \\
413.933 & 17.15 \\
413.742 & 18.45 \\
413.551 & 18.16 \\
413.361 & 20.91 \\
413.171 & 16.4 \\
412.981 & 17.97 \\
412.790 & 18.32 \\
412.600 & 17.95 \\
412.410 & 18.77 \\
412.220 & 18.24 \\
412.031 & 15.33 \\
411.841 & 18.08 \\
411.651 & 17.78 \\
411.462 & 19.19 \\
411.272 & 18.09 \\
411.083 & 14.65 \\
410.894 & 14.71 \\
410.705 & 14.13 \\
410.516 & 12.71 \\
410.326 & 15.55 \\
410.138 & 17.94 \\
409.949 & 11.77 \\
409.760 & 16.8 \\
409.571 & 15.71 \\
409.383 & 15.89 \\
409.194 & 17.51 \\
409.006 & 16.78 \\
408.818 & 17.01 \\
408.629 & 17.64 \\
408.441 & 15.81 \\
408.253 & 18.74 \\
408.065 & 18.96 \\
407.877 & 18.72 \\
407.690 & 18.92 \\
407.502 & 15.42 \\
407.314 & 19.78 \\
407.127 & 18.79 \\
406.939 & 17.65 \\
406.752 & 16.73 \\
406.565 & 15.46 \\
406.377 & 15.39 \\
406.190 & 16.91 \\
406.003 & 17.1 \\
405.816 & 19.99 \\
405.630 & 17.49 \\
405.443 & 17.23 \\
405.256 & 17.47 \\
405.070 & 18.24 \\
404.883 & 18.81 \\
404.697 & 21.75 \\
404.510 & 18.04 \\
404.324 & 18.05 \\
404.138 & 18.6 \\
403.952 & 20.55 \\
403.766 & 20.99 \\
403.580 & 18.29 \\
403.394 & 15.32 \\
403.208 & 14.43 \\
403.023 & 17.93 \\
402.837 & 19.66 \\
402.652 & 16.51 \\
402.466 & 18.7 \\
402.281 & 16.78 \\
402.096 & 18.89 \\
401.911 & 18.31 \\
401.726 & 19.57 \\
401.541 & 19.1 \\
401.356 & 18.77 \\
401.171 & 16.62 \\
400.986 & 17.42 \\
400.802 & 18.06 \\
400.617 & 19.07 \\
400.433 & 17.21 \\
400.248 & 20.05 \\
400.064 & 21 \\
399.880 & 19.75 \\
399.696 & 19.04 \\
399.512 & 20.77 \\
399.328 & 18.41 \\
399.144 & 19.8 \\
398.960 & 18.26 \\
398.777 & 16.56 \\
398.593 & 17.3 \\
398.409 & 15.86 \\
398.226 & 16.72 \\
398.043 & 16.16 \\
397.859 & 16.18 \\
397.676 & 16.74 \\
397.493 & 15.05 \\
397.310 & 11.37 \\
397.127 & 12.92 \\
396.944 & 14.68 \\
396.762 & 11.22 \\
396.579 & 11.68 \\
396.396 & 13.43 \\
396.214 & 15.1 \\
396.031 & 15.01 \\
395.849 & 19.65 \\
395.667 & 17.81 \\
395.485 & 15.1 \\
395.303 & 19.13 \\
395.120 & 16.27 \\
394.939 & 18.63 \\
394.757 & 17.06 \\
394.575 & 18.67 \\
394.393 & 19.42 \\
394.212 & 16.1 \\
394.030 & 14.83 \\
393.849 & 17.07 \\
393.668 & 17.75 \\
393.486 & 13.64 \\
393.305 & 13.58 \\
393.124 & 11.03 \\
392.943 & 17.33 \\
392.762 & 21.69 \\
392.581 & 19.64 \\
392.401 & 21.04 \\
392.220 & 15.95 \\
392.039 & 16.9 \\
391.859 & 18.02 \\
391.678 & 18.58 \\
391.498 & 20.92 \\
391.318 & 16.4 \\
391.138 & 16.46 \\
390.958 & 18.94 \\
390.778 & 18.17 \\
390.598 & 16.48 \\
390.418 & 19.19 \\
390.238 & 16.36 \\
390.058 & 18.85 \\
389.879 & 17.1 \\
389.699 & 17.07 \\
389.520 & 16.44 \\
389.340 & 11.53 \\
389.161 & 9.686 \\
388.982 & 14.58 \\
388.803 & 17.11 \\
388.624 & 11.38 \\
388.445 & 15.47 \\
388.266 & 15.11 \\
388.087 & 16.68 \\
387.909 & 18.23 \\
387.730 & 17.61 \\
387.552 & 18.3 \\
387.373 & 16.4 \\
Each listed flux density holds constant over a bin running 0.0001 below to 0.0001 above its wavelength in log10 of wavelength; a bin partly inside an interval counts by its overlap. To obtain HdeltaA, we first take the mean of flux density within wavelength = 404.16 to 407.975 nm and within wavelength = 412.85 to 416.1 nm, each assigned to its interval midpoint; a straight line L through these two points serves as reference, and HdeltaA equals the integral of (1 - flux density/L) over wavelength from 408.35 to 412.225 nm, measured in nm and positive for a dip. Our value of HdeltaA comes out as 0.33 nm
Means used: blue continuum 17.9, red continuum 17.5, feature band 16.2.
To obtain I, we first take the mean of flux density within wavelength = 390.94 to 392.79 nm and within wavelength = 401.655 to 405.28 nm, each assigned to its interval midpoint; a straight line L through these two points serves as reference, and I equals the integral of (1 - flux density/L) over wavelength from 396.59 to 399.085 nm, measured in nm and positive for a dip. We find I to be 0.43 nm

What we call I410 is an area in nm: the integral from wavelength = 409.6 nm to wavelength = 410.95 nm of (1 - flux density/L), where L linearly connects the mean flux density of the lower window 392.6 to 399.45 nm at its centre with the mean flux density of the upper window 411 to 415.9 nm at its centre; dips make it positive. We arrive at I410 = 0.19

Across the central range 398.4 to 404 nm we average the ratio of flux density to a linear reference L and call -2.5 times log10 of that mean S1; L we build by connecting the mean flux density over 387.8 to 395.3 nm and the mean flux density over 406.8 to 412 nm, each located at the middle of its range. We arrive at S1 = -0.10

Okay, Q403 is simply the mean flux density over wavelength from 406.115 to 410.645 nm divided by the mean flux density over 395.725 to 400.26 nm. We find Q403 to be 1.02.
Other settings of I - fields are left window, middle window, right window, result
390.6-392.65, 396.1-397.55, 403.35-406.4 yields 0.40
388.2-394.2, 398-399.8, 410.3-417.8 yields -0.14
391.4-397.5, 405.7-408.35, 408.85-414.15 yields -0.16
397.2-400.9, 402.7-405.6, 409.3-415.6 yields -0.16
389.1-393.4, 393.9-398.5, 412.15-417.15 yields 0.36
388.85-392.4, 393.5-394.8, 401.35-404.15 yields 0.01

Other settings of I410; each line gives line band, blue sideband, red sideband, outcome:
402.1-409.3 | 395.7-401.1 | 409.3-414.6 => -0.46 nm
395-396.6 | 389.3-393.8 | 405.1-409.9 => 0.10 nm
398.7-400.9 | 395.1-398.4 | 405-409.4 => -0.43 nm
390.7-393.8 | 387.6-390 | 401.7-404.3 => -0.27 nm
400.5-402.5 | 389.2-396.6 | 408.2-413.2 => -0.18 nm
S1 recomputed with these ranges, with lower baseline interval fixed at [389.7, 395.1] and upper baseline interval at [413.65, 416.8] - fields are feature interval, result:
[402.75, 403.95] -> -0.03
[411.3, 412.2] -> -0.02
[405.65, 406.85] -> 0.03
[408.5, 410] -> 0.07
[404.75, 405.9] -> -0.06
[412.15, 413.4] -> -0.05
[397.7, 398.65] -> 0.06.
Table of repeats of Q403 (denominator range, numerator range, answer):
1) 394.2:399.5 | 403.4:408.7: 1.11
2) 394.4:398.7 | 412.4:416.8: 1.12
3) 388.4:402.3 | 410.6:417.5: 1.02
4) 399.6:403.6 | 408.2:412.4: 0.90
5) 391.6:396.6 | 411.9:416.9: 1.05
